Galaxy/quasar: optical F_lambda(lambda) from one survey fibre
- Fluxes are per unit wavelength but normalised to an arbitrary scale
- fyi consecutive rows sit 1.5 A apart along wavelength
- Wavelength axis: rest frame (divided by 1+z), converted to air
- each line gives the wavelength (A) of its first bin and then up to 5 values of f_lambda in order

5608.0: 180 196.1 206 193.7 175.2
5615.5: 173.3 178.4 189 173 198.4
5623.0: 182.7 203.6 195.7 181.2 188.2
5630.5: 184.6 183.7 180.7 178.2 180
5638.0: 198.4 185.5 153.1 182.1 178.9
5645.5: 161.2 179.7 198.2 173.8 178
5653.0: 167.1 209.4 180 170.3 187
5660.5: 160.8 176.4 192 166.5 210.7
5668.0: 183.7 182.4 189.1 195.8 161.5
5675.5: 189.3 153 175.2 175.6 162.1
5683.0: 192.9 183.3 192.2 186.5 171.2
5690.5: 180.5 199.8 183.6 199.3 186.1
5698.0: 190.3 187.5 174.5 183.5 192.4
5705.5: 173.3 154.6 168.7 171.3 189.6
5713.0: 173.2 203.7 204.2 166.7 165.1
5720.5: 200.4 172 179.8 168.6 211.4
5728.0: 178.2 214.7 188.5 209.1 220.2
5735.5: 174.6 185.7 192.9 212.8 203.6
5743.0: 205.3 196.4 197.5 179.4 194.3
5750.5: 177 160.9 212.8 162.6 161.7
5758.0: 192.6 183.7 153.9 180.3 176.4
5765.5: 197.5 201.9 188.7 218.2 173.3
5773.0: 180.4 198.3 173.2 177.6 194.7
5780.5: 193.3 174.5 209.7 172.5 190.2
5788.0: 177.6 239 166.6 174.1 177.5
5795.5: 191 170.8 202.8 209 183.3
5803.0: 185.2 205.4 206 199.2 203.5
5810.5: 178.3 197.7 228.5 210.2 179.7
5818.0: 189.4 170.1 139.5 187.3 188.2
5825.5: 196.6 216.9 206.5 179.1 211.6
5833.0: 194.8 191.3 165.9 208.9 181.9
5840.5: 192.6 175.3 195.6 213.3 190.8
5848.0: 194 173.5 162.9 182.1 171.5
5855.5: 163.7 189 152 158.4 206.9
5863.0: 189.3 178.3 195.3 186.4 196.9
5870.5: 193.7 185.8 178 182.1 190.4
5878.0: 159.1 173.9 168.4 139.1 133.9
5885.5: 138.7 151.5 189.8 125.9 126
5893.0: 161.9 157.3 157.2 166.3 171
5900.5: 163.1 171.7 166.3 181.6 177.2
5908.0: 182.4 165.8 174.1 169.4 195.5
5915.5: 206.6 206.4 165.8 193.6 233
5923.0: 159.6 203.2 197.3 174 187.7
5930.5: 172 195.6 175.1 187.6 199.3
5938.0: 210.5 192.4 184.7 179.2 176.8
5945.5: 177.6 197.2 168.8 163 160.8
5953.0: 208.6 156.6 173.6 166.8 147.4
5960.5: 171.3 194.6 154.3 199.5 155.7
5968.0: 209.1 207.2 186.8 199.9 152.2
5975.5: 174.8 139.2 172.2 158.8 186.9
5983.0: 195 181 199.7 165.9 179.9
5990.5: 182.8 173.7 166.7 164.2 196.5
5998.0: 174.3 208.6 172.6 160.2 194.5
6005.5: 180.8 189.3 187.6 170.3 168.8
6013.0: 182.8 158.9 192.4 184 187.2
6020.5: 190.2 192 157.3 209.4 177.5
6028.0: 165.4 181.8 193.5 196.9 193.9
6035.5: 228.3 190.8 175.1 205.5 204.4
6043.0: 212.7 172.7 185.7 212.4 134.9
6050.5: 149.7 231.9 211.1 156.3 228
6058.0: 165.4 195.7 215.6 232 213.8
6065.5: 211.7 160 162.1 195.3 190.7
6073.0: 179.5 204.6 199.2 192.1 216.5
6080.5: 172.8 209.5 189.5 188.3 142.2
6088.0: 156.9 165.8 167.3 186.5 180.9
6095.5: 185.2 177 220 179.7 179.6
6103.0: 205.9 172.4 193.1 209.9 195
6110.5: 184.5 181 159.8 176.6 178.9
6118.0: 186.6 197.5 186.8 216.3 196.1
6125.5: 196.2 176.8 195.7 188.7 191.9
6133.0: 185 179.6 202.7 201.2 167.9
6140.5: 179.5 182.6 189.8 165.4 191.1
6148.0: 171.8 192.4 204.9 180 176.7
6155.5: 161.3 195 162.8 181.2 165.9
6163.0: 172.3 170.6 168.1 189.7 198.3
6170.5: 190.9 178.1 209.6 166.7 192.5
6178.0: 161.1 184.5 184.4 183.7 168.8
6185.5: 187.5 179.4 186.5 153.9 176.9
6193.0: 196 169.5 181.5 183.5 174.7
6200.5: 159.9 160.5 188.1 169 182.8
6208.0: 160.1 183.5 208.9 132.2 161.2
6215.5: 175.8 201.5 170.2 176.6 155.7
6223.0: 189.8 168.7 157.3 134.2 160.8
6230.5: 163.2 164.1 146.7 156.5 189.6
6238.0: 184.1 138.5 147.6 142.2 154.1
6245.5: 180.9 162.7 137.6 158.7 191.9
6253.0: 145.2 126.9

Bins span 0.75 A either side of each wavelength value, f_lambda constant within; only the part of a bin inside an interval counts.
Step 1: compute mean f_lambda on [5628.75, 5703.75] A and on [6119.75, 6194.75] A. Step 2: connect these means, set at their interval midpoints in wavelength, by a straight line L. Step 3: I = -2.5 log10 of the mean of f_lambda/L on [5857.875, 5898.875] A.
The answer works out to 0.087 mag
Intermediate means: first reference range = 182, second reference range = 183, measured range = 168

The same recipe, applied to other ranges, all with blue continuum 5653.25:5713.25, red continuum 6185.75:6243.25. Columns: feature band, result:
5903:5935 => -0.05 mag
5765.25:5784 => -0.07 mag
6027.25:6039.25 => -0.10 mag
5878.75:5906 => 0.12 mag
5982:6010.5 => -0.04 mag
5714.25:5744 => -0.07 mag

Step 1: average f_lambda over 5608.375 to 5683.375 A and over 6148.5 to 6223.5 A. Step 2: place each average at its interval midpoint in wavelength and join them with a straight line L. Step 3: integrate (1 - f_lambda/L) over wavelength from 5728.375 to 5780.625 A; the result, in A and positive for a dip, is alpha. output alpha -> -2.3 A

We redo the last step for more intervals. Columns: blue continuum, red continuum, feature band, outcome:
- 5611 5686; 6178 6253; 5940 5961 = 0.16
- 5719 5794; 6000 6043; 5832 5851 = -0.14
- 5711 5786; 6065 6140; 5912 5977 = 1.47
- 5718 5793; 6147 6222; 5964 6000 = 0.53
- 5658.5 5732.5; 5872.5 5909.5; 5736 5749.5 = -1.36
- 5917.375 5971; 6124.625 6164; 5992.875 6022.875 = 0.32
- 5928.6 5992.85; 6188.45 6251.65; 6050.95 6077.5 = -3.29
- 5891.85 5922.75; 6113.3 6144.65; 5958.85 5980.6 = 0.54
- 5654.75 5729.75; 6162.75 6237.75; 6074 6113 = -2.27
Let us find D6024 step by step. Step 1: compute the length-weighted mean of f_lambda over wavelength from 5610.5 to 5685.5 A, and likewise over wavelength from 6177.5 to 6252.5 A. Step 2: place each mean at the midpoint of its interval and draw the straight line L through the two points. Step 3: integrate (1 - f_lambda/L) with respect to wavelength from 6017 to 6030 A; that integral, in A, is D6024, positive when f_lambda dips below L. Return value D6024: -0.7 A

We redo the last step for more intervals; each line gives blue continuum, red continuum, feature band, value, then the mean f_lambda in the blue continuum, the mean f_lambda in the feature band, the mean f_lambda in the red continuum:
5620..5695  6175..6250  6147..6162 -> -0.7 A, 182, 180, 170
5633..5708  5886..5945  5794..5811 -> -1.3 A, 181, 194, 178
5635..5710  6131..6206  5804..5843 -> -2.6 A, 181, 192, 180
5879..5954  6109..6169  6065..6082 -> -0.8 A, 176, 190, 184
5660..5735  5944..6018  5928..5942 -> -0.8 A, 184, 189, 178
